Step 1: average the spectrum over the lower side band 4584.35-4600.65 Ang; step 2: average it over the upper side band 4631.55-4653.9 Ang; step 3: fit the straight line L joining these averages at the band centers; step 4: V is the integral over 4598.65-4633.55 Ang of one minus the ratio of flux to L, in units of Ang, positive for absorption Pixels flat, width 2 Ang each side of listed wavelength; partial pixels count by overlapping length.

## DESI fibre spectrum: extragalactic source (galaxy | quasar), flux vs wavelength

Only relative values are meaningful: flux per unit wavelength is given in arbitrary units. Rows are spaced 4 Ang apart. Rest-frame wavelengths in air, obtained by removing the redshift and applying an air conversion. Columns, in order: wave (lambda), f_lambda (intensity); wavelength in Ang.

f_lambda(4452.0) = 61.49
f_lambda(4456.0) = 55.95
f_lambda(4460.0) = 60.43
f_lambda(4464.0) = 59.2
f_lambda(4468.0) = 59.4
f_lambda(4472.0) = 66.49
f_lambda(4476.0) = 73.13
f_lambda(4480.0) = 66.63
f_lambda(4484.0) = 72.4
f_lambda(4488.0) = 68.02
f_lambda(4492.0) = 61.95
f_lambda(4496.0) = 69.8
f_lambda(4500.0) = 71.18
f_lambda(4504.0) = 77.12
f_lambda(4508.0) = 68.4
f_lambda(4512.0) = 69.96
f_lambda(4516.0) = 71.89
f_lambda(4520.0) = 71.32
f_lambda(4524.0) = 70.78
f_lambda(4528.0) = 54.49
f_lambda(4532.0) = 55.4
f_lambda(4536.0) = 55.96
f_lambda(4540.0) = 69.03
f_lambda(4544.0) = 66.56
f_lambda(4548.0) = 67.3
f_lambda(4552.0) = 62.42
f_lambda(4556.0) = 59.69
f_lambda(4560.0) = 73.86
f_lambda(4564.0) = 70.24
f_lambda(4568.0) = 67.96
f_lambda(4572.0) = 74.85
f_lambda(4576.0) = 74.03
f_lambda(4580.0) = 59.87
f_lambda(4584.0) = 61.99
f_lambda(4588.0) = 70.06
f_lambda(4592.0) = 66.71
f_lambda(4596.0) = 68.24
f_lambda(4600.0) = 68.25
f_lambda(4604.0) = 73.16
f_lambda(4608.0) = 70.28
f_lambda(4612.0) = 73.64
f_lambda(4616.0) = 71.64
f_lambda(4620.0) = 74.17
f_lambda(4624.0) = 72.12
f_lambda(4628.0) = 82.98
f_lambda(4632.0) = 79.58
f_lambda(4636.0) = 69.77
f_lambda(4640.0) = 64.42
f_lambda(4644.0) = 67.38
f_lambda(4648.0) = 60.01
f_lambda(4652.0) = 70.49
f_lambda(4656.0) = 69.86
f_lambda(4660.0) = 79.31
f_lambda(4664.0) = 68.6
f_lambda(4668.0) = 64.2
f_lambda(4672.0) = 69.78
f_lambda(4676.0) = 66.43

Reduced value -3.2 Ang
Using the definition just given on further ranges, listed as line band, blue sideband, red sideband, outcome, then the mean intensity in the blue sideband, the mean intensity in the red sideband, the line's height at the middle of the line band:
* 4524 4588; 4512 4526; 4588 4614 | 4.9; 71.1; 70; 70.6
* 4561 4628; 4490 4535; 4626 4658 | -0.9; 67.2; 70.6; 69.3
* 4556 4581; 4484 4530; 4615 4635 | 1.0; 68.8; 76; 72.6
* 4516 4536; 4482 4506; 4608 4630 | 2.2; 70.1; 74.5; 71.2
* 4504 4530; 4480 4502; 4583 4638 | 0.3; 68.5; 71.8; 69.2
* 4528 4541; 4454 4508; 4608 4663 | 1.8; 66.4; 71.8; 68.3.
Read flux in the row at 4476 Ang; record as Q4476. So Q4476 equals 73.13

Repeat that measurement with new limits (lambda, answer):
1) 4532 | 55.4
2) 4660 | 79.31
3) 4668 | 64.2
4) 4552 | 62.42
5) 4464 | 59.2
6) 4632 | 79.58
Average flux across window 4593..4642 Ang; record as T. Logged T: 72.2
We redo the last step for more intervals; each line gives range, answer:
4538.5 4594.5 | 67.5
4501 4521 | 71.7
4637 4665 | 68.6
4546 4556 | 63.8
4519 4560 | 63.6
